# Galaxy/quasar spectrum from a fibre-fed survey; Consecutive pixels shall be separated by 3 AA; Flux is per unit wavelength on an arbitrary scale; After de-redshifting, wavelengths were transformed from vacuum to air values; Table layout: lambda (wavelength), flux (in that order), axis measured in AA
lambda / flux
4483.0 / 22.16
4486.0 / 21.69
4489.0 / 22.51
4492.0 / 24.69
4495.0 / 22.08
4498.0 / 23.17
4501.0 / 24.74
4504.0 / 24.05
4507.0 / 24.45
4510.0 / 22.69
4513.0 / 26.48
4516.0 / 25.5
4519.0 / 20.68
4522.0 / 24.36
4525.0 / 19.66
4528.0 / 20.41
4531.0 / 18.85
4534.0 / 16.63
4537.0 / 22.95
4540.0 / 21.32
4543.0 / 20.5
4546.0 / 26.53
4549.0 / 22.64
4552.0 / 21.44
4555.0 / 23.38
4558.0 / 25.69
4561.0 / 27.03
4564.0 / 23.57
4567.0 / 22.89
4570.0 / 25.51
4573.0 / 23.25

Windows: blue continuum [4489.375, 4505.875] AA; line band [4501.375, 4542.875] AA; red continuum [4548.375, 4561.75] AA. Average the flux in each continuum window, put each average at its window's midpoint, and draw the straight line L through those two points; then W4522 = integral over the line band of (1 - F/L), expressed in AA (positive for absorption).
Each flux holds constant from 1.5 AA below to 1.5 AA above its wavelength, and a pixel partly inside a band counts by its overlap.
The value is 2.83 AA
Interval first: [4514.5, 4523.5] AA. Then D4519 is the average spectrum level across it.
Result 23.5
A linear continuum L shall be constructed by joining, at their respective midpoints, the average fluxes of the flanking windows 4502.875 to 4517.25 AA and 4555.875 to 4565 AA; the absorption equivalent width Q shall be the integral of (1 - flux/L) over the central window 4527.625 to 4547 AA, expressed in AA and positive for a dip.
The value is 3.2 AA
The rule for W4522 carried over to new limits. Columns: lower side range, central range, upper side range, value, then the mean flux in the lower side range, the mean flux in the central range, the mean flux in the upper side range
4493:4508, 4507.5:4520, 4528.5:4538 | -1.2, 23.7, 24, 19.4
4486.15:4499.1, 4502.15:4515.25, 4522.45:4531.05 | -1.7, 23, 24.5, 20.3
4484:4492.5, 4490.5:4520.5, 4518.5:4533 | -2.9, 22.7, 23.9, 20.7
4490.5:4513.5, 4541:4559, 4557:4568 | 1.0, 23.9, 23.2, 24.8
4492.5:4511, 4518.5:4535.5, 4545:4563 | 2.8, 23.6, 20.1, 24.4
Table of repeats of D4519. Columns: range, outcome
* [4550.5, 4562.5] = 24.4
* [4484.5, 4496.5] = 22.7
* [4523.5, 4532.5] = 19.6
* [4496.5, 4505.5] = 24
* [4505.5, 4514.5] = 24.5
